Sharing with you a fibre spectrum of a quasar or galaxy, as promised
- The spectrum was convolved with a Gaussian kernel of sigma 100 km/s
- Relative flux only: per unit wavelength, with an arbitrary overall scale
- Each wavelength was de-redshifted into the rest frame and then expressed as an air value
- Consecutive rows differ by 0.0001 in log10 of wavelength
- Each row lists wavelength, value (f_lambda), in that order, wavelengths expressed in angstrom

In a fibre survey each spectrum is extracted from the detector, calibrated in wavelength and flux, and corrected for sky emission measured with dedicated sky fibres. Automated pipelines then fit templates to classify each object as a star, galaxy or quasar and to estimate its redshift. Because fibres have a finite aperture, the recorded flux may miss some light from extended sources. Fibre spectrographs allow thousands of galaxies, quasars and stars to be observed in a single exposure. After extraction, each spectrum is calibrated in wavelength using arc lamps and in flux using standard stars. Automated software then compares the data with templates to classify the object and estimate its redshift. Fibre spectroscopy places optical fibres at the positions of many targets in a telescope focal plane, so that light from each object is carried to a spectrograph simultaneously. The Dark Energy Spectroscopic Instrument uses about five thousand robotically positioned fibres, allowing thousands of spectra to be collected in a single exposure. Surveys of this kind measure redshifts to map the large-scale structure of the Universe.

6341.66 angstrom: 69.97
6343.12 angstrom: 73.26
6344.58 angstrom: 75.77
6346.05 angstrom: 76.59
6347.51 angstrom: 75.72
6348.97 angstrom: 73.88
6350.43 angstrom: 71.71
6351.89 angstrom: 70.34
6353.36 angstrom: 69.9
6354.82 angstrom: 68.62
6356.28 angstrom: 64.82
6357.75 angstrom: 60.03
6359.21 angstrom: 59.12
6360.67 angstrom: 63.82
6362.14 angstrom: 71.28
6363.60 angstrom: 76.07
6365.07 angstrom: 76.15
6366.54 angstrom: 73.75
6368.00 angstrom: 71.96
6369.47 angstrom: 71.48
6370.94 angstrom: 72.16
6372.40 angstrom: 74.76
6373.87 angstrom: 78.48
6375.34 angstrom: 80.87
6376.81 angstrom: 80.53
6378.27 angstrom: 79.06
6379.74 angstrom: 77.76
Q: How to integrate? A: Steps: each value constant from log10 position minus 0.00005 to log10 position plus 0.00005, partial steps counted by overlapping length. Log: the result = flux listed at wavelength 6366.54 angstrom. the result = 73.75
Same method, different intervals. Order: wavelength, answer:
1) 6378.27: 79.06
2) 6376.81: 80.53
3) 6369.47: 71.48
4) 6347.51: 75.72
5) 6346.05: 76.59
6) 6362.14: 71.28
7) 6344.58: 75.77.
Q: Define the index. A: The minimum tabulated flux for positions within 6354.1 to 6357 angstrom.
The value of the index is 64.82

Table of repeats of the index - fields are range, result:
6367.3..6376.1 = 71.48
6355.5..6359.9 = 59.12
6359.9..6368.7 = 63.82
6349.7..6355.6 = 68.62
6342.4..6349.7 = 73.26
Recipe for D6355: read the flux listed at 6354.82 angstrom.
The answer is 68.62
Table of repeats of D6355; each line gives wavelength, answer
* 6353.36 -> 69.9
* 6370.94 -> 72.16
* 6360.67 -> 63.82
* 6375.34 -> 80.87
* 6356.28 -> 64.82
